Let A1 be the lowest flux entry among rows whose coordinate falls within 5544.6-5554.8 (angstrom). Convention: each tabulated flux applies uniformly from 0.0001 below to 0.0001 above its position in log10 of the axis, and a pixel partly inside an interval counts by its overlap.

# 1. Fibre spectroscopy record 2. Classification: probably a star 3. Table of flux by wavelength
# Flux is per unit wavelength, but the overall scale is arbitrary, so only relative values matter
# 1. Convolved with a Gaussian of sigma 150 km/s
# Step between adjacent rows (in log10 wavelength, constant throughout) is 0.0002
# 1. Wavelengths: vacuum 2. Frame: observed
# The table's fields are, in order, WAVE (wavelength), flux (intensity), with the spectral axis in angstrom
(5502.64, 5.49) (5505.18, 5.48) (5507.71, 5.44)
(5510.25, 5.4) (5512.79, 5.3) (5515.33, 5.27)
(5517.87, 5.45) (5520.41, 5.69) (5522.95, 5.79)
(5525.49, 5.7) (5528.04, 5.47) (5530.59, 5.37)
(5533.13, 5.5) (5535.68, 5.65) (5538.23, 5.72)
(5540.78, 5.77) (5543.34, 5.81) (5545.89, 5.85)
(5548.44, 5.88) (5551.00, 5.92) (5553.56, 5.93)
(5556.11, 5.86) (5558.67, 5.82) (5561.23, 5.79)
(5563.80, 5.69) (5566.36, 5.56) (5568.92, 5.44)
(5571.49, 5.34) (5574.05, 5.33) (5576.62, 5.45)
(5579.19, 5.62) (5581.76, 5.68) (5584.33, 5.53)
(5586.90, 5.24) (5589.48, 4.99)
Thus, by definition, 5.85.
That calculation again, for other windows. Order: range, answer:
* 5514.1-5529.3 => 5.27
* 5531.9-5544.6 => 5.5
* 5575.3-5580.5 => 5.45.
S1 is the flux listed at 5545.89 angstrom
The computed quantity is 5.85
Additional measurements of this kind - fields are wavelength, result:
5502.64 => 5.49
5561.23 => 5.79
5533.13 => 5.5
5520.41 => 5.69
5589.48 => 4.99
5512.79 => 5.3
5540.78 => 5.77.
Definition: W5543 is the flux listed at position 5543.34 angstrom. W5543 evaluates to 5.81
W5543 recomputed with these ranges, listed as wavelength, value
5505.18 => 5.48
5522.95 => 5.79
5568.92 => 5.44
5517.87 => 5.45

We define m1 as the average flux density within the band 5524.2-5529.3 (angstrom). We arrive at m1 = 5.59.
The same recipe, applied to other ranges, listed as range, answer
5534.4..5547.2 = 5.76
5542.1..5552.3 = 5.87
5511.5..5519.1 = 5.34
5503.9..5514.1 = 5.4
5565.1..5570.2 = 5.5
